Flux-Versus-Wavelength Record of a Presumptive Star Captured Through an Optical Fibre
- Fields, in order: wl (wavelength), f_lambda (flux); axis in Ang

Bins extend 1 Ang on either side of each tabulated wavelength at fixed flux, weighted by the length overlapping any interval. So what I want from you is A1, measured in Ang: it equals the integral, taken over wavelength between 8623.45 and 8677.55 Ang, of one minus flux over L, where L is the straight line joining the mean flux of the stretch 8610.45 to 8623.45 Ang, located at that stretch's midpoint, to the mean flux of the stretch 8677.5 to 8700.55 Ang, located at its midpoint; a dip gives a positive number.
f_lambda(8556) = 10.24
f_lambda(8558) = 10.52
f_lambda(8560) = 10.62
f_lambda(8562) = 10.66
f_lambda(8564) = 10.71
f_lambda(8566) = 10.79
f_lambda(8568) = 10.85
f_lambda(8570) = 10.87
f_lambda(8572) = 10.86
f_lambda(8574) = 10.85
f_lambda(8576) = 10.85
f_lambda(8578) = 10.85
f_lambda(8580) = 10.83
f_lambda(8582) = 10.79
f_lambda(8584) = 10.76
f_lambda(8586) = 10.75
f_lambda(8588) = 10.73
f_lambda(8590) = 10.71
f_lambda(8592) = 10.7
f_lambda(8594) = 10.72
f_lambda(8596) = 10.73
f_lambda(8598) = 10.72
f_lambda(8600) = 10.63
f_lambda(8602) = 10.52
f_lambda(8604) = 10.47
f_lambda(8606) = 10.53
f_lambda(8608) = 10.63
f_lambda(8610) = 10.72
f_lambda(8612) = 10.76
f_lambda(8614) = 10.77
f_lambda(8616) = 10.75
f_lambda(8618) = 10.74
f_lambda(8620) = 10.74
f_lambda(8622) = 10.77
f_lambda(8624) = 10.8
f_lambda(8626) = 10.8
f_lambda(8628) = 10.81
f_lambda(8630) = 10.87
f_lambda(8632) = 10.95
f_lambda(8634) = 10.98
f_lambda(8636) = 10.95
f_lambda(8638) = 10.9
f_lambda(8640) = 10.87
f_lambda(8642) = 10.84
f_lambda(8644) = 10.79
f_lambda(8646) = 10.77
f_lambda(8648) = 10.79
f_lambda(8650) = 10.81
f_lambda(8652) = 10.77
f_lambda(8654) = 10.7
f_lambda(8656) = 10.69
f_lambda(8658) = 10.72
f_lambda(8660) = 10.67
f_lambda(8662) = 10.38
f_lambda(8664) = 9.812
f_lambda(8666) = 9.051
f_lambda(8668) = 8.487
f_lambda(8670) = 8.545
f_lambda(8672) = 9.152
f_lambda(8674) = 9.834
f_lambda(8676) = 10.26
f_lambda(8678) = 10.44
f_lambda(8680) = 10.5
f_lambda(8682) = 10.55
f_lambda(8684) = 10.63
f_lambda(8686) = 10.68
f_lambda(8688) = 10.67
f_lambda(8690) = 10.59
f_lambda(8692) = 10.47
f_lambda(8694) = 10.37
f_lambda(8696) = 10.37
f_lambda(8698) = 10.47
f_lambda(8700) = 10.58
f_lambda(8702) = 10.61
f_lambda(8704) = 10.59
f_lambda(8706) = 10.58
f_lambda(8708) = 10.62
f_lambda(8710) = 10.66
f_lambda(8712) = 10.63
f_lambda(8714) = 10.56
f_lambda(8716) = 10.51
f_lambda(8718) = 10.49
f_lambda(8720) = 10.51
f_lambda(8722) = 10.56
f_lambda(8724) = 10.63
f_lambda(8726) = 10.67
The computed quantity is 1.3 Ang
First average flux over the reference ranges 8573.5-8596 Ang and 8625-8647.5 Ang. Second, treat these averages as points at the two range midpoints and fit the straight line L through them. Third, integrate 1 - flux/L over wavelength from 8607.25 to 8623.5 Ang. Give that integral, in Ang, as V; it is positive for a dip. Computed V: 0.13 Ang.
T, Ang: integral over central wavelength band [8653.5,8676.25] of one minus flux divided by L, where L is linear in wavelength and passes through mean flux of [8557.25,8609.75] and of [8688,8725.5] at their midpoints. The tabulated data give 1.67 Ang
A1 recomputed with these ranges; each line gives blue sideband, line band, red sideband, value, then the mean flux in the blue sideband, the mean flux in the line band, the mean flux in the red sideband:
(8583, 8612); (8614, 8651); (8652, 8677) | -2.0 Ang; 10.7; 10.8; 9.89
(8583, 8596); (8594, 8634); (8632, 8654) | 0.2 Ang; 10.7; 10.7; 10.8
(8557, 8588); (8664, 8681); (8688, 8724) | 1.7 Ang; 10.8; 9.55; 10.5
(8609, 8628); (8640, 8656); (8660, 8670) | -1.4 Ang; 10.8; 10.8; 9.47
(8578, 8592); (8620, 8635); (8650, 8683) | -0.7 Ang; 10.8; 10.8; 10.1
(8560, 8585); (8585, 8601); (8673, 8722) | 0.1 Ang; 10.8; 10.7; 10.5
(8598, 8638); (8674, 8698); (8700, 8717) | 0.4 Ang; 10.8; 10.5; 10.6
